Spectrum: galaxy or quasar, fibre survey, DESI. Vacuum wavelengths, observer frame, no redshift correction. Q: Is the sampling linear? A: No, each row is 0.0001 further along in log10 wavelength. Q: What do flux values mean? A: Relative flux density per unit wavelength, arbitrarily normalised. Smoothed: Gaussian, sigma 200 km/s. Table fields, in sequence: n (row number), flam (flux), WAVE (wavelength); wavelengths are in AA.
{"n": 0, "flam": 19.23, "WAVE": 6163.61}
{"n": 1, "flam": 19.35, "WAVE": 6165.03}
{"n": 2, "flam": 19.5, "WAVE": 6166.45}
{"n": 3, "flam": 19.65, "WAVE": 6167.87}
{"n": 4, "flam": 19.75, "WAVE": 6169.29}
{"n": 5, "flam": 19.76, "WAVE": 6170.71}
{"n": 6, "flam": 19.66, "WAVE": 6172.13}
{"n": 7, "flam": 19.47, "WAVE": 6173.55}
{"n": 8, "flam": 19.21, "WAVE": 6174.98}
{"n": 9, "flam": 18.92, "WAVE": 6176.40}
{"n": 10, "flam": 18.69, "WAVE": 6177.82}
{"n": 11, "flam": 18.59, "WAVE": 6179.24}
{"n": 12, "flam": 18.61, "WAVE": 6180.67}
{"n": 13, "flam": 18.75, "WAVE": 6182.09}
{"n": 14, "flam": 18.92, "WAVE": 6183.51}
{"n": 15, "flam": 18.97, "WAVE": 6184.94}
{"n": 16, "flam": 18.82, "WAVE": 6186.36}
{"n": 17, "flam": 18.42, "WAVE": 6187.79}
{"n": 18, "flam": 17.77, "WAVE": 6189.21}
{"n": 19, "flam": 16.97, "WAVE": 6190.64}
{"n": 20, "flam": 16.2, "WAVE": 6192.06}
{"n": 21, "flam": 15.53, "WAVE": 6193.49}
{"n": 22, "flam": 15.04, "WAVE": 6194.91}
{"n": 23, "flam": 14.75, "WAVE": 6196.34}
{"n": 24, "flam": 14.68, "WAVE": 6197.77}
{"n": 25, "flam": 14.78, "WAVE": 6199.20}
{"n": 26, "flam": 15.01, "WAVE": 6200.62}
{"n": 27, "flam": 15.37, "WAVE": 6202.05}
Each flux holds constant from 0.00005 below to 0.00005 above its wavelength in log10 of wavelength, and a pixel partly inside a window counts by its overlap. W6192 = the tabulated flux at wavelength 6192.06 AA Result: 16.2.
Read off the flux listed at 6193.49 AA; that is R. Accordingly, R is 15.53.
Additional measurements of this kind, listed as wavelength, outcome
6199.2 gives 14.78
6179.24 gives 18.59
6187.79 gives 18.42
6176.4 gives 18.92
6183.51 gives 18.92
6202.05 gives 15.37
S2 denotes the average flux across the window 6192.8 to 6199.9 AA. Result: 14.9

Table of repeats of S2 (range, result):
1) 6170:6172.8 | 19.7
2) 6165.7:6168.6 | 19.6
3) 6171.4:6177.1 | 19.3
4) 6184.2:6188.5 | 18.7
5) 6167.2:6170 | 19.7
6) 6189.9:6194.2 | 16.2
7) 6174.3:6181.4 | 18.8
